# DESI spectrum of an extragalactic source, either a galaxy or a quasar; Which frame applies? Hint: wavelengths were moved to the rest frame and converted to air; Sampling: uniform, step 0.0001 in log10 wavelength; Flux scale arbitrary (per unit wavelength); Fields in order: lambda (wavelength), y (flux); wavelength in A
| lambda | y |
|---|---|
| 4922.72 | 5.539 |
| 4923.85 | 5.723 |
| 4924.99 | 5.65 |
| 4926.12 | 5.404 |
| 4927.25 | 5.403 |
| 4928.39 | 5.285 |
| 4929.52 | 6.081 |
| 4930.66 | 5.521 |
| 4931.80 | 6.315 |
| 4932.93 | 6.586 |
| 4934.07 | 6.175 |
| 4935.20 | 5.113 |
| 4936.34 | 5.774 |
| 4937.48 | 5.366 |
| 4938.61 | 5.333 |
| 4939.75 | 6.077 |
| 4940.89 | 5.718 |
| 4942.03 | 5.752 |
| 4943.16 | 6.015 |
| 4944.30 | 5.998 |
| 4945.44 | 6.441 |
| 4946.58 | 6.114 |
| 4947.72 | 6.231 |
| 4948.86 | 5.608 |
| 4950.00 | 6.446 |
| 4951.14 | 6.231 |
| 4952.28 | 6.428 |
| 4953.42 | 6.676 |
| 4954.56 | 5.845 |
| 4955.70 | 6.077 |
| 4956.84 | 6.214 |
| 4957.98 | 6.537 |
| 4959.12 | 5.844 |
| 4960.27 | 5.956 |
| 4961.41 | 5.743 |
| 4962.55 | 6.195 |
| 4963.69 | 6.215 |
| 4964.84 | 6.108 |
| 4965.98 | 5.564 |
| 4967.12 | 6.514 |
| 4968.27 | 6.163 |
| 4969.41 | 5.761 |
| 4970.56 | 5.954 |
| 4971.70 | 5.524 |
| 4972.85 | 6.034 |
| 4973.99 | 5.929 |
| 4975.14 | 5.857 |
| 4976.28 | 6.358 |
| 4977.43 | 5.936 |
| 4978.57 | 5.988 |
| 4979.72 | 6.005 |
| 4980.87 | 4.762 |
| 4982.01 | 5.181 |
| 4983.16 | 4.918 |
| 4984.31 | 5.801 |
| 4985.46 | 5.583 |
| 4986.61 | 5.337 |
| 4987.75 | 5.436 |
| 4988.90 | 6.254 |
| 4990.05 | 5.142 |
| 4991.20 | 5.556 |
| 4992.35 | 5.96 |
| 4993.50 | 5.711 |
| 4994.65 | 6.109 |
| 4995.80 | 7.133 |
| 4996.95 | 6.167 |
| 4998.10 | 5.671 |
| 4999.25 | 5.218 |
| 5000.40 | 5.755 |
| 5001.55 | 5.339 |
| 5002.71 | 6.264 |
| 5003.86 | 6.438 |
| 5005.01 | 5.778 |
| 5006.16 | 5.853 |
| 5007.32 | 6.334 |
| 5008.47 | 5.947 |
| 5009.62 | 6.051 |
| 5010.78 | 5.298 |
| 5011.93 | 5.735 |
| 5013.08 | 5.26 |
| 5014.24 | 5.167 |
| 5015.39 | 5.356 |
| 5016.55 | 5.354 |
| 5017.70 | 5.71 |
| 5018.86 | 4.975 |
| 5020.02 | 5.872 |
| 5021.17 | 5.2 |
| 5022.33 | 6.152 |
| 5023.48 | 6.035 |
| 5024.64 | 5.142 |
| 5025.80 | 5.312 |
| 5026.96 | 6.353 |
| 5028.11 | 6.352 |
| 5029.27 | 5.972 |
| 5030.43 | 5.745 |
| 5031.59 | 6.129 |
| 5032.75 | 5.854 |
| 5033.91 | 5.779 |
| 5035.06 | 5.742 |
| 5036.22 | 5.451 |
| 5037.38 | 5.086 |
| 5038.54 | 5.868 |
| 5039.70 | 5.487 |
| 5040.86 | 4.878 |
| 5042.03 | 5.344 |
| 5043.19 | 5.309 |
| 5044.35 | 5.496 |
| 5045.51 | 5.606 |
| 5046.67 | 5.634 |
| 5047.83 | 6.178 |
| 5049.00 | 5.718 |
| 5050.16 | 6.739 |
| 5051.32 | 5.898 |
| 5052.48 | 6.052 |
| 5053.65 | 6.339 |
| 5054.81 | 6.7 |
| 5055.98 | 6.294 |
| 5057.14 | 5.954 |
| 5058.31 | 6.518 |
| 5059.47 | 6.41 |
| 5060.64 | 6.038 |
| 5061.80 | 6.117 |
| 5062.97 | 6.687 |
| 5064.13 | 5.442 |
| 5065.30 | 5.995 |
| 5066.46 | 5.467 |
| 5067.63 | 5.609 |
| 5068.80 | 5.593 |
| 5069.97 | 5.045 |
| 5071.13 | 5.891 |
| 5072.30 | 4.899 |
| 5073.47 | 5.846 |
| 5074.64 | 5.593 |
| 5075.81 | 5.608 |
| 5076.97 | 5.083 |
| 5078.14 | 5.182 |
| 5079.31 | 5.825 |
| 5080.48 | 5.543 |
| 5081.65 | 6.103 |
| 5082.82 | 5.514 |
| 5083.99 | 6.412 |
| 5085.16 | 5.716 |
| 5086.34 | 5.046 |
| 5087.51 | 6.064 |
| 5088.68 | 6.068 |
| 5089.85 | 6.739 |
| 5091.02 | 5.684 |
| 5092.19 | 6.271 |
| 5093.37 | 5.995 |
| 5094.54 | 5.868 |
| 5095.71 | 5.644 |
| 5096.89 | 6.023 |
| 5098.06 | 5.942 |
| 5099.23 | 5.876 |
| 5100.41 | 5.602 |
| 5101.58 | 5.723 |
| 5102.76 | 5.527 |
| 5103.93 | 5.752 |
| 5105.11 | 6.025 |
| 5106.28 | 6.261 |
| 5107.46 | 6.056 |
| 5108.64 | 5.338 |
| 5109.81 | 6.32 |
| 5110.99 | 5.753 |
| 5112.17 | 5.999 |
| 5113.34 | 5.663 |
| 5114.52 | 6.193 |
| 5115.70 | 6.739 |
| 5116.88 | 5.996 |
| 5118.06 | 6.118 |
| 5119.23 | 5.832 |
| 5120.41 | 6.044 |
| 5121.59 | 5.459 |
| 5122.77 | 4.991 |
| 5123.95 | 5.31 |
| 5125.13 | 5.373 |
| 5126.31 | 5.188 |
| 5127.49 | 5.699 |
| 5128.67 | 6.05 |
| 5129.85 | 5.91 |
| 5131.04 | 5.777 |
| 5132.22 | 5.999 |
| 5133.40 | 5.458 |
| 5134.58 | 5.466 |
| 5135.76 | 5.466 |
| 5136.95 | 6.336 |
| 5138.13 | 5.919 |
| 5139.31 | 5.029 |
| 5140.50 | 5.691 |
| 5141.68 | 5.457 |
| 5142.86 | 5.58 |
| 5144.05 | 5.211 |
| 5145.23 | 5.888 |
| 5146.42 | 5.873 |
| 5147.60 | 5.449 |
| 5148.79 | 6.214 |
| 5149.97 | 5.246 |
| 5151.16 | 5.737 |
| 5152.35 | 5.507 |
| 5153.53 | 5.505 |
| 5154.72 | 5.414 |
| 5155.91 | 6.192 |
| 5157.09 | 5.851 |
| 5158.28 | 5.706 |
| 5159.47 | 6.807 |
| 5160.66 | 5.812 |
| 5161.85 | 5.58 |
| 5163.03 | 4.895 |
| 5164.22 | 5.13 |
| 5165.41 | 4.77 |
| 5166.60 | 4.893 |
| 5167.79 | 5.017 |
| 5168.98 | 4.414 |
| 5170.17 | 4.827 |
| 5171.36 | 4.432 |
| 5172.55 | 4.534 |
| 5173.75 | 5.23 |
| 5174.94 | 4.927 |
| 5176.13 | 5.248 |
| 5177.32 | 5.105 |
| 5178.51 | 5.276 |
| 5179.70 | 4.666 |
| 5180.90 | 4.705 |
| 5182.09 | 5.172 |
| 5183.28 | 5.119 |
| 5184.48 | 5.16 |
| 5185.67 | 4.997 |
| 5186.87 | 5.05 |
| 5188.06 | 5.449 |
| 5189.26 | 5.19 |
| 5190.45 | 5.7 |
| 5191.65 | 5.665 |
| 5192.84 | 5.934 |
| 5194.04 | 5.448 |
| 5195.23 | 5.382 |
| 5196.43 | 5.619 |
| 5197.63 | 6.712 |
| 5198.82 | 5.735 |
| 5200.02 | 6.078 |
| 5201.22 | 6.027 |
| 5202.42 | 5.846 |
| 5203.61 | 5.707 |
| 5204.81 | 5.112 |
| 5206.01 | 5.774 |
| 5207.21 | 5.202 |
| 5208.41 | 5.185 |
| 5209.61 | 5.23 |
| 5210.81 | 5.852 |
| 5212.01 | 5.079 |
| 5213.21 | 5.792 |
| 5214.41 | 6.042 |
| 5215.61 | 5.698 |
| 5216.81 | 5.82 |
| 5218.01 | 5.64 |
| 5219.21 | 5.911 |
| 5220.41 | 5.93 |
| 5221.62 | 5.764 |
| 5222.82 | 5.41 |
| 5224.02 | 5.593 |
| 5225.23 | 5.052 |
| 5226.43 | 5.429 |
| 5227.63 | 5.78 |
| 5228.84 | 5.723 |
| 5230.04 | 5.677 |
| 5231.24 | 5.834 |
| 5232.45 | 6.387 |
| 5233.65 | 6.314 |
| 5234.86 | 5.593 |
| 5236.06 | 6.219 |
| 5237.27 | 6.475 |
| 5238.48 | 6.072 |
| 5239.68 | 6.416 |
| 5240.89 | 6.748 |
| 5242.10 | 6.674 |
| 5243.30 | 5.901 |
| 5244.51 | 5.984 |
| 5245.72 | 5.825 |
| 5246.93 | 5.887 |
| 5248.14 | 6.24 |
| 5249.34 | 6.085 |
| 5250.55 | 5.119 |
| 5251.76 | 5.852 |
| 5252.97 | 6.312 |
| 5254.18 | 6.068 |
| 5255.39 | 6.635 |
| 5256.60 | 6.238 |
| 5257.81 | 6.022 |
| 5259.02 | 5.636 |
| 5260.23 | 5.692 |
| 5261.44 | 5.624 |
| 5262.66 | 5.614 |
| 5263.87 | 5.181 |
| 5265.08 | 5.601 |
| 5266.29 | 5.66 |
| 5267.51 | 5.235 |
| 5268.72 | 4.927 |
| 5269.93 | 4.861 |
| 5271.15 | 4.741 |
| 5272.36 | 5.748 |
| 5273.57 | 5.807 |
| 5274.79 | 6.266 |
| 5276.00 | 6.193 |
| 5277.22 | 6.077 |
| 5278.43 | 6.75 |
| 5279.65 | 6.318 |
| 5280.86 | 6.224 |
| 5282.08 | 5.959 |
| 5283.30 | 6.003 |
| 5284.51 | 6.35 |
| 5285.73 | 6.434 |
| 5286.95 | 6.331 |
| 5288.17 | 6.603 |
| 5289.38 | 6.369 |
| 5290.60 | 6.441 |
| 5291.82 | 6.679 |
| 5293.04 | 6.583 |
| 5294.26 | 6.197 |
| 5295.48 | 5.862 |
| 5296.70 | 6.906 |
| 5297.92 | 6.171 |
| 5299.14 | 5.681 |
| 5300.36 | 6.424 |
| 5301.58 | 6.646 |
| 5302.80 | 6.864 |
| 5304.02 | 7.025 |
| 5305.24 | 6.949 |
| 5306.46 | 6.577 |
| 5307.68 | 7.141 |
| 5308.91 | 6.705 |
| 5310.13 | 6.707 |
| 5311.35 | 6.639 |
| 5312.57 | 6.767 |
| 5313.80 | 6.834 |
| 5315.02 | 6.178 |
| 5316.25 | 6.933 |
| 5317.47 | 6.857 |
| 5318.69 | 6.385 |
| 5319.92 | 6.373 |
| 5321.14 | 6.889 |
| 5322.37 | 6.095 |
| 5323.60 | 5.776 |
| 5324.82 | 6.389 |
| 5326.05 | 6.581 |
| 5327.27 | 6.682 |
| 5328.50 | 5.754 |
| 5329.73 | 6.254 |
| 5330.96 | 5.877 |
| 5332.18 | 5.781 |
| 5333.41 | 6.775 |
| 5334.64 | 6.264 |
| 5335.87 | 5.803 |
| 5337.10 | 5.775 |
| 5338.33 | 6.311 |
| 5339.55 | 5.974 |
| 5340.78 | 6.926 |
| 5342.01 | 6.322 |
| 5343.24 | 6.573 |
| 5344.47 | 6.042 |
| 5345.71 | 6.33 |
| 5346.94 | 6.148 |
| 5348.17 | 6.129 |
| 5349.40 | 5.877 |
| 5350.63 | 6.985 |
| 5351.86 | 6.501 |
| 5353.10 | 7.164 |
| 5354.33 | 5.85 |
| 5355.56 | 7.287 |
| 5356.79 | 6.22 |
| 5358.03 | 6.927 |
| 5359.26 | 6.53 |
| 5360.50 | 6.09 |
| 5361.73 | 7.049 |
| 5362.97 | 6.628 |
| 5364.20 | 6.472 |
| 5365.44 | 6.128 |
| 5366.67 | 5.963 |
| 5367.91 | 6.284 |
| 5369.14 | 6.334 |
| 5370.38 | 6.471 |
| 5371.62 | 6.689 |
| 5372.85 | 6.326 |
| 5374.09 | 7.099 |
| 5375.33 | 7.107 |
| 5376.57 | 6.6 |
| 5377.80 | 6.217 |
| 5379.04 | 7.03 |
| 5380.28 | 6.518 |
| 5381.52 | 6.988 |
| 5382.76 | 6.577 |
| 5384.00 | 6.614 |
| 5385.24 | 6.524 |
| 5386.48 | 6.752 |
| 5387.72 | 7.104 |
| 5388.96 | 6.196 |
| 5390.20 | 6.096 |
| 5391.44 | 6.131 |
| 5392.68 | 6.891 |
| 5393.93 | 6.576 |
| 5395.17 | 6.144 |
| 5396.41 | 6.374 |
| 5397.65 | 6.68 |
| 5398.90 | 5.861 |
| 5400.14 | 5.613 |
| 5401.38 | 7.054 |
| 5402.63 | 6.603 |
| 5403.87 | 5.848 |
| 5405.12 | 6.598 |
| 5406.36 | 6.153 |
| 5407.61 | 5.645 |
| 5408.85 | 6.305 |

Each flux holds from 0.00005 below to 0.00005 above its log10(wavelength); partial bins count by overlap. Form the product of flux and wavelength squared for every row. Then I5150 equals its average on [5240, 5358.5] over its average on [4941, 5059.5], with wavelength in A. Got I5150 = 1.2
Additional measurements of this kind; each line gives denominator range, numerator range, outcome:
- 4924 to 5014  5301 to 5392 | 1.28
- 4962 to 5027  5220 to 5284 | 1.13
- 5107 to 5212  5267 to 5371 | 1.22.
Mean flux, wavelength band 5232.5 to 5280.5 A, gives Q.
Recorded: 5.92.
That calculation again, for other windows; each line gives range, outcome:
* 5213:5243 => 5.92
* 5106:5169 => 5.67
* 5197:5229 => 5.67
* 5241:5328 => 6.2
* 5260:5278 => 5.56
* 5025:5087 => 5.78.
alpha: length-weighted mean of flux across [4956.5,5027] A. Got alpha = 5.78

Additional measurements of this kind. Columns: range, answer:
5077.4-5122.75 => 5.88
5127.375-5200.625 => 5.45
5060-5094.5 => 5.76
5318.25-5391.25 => 6.43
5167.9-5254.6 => 5.61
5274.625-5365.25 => 6.42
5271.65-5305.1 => 6.33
